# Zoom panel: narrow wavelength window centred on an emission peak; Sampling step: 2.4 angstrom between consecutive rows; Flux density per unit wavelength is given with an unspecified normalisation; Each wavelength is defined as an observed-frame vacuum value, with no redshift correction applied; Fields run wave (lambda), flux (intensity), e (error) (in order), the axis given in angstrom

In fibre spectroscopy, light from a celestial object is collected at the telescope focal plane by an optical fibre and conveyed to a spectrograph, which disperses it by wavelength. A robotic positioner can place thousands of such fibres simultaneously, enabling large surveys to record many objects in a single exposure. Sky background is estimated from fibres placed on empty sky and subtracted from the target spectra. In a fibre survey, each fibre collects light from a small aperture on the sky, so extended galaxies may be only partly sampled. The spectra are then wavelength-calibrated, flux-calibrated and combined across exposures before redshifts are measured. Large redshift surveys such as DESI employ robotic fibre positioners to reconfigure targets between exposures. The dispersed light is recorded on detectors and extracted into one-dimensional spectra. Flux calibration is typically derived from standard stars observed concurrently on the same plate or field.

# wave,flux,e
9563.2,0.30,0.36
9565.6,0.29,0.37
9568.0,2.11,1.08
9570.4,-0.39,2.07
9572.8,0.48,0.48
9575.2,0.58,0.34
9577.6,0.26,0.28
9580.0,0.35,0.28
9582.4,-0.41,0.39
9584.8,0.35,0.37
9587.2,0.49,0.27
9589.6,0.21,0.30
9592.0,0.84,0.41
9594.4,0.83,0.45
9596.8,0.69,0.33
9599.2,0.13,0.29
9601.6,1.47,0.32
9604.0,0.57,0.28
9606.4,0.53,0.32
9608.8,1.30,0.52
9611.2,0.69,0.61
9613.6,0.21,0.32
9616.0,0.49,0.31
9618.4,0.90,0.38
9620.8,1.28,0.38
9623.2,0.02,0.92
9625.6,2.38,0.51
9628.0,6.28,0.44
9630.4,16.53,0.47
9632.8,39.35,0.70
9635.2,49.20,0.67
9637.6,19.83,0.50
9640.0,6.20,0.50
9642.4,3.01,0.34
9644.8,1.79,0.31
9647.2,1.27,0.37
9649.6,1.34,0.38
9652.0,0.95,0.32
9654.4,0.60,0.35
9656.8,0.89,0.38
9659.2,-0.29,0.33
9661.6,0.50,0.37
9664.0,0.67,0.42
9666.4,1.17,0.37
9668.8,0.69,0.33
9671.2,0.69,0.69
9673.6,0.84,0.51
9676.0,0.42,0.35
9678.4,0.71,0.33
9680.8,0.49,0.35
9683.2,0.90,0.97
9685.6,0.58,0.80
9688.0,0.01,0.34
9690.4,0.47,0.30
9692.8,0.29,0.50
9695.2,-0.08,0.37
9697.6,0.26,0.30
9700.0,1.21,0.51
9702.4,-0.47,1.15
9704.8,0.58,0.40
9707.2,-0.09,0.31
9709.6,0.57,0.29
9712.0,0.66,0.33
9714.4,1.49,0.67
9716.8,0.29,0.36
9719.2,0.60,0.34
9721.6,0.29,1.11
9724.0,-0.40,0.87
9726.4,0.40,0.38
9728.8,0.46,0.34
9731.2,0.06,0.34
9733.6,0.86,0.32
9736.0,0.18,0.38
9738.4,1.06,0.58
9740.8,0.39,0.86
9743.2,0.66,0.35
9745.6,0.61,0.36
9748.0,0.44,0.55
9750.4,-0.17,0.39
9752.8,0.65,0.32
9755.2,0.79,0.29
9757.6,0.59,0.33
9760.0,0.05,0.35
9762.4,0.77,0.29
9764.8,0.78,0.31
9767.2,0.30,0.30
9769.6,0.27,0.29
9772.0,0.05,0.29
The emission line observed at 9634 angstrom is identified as [O III] 5007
